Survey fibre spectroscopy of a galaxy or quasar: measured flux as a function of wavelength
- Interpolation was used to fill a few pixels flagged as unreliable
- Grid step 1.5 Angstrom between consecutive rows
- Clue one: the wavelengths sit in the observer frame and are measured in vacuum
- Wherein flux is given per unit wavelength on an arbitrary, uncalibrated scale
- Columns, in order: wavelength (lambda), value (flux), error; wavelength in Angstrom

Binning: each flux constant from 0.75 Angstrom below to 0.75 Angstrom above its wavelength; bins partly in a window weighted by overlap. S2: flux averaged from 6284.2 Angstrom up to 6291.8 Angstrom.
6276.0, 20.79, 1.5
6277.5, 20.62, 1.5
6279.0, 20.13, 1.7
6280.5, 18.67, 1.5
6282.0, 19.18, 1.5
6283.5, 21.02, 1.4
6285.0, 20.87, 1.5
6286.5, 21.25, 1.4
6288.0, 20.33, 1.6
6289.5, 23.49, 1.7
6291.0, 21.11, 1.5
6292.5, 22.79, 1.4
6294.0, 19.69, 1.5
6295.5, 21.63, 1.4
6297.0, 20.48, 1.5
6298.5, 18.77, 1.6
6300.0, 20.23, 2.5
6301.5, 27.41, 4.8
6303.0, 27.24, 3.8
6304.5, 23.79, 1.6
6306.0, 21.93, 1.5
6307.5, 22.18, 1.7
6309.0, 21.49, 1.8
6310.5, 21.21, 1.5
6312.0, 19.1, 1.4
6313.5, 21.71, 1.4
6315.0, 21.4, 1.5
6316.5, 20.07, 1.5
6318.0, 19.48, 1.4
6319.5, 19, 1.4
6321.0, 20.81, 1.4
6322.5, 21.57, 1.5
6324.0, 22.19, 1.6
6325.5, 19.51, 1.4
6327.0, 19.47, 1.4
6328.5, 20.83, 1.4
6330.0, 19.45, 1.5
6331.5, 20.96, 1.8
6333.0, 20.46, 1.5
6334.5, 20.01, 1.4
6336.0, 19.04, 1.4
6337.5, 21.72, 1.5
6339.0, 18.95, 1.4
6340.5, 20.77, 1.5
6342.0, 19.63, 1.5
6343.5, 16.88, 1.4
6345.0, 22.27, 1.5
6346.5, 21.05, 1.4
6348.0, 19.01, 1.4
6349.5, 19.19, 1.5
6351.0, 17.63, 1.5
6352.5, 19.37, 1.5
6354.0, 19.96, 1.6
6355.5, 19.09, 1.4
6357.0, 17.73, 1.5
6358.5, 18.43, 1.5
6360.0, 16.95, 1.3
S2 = 21.4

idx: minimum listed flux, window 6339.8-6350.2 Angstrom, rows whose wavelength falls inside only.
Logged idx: 16.88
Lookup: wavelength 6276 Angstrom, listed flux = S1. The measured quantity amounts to 20.79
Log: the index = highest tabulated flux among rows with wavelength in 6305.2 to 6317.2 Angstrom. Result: 22.18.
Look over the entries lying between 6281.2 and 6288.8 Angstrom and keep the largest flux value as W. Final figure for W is 21.25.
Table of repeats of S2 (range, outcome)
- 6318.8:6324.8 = 20.9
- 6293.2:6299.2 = 20.2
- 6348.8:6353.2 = 18.7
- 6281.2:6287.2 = 20.6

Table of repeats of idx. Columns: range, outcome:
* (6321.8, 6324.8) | 21.57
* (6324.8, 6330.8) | 19.45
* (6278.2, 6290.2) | 18.67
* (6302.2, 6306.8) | 21.93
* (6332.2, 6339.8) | 18.95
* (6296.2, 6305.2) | 18.77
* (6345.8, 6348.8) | 19.01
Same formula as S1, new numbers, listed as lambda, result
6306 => 21.93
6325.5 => 19.51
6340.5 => 20.77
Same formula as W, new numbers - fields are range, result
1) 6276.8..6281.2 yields 20.62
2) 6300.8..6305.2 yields 27.41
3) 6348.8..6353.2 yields 19.37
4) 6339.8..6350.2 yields 22.27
